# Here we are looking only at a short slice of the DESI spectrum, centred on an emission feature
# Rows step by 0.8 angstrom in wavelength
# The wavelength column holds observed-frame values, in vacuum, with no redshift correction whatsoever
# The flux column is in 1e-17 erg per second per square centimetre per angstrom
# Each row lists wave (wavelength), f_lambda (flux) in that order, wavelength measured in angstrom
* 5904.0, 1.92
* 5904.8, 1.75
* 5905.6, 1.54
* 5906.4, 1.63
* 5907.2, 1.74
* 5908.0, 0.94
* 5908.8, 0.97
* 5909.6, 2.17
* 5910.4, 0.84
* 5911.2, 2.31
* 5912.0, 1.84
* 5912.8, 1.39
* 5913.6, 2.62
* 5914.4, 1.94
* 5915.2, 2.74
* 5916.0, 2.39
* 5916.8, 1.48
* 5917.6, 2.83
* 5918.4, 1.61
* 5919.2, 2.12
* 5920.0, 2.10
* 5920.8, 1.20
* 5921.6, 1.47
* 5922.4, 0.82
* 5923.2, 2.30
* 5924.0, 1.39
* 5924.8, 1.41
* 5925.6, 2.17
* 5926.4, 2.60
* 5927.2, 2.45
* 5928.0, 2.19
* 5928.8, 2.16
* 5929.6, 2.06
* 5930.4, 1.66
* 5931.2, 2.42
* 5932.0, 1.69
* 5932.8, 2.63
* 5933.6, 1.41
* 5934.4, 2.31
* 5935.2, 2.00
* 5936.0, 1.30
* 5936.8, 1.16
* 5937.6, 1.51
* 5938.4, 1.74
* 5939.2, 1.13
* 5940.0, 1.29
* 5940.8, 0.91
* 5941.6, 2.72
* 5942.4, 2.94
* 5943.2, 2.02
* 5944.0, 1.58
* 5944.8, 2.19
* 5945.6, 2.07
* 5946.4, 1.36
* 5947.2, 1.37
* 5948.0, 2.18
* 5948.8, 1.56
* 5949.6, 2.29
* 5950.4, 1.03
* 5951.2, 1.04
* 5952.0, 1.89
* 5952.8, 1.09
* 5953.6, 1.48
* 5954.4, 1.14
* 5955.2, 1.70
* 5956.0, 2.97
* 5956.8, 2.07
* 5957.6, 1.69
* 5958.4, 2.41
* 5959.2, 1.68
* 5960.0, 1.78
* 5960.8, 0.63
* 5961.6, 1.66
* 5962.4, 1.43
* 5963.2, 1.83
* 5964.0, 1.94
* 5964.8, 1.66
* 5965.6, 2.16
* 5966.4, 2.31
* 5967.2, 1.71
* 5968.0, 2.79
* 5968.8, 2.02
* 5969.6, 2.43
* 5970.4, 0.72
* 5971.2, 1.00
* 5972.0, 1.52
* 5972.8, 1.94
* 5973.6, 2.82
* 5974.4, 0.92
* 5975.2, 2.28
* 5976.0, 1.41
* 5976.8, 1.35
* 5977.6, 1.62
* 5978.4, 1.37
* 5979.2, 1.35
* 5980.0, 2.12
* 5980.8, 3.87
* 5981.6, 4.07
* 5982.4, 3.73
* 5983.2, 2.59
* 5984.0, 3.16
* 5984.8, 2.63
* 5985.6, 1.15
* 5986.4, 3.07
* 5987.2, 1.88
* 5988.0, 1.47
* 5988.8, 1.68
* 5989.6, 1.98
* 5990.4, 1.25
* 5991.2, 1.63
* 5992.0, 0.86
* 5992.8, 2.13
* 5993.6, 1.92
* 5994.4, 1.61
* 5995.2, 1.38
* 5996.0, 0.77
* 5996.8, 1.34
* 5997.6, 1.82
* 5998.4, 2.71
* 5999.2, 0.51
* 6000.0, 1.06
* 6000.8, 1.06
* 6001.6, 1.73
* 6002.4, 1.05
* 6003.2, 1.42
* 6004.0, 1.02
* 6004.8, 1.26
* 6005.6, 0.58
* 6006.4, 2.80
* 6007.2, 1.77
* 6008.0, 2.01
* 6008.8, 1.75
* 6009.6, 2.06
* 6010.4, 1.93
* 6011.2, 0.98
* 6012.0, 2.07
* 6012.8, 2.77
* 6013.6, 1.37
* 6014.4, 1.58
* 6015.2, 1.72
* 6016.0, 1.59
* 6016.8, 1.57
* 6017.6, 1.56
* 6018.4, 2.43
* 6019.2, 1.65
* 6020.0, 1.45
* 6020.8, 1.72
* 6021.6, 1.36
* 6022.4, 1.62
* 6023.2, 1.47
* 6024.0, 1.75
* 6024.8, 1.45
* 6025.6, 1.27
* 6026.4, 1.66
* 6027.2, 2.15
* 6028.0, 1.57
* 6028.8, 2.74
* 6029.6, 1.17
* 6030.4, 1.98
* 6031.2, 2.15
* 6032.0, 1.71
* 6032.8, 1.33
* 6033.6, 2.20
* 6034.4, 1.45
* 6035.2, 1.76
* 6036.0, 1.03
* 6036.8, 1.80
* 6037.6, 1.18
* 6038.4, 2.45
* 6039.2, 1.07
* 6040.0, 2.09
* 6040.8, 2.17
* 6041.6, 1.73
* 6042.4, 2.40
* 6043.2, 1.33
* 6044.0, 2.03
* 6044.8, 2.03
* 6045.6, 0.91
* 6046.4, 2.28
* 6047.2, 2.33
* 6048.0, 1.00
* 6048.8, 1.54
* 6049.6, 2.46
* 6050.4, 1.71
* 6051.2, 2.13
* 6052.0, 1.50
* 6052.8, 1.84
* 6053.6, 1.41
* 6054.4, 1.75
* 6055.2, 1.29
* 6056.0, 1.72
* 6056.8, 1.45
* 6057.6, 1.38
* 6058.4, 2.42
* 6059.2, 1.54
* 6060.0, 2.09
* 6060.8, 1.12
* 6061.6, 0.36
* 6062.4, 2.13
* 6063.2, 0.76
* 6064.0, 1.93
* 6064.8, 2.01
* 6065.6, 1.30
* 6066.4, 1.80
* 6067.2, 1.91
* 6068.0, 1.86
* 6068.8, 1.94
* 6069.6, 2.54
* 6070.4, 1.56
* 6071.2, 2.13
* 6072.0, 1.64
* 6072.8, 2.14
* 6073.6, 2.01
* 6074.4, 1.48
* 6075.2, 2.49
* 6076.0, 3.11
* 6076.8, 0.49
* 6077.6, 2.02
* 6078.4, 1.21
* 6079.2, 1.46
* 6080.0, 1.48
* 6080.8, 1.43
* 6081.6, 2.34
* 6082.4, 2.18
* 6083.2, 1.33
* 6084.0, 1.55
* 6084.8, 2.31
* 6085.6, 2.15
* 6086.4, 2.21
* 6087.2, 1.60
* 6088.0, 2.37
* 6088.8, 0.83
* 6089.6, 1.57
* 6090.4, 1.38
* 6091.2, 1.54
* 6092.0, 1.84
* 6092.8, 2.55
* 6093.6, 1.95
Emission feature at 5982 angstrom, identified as H-beta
